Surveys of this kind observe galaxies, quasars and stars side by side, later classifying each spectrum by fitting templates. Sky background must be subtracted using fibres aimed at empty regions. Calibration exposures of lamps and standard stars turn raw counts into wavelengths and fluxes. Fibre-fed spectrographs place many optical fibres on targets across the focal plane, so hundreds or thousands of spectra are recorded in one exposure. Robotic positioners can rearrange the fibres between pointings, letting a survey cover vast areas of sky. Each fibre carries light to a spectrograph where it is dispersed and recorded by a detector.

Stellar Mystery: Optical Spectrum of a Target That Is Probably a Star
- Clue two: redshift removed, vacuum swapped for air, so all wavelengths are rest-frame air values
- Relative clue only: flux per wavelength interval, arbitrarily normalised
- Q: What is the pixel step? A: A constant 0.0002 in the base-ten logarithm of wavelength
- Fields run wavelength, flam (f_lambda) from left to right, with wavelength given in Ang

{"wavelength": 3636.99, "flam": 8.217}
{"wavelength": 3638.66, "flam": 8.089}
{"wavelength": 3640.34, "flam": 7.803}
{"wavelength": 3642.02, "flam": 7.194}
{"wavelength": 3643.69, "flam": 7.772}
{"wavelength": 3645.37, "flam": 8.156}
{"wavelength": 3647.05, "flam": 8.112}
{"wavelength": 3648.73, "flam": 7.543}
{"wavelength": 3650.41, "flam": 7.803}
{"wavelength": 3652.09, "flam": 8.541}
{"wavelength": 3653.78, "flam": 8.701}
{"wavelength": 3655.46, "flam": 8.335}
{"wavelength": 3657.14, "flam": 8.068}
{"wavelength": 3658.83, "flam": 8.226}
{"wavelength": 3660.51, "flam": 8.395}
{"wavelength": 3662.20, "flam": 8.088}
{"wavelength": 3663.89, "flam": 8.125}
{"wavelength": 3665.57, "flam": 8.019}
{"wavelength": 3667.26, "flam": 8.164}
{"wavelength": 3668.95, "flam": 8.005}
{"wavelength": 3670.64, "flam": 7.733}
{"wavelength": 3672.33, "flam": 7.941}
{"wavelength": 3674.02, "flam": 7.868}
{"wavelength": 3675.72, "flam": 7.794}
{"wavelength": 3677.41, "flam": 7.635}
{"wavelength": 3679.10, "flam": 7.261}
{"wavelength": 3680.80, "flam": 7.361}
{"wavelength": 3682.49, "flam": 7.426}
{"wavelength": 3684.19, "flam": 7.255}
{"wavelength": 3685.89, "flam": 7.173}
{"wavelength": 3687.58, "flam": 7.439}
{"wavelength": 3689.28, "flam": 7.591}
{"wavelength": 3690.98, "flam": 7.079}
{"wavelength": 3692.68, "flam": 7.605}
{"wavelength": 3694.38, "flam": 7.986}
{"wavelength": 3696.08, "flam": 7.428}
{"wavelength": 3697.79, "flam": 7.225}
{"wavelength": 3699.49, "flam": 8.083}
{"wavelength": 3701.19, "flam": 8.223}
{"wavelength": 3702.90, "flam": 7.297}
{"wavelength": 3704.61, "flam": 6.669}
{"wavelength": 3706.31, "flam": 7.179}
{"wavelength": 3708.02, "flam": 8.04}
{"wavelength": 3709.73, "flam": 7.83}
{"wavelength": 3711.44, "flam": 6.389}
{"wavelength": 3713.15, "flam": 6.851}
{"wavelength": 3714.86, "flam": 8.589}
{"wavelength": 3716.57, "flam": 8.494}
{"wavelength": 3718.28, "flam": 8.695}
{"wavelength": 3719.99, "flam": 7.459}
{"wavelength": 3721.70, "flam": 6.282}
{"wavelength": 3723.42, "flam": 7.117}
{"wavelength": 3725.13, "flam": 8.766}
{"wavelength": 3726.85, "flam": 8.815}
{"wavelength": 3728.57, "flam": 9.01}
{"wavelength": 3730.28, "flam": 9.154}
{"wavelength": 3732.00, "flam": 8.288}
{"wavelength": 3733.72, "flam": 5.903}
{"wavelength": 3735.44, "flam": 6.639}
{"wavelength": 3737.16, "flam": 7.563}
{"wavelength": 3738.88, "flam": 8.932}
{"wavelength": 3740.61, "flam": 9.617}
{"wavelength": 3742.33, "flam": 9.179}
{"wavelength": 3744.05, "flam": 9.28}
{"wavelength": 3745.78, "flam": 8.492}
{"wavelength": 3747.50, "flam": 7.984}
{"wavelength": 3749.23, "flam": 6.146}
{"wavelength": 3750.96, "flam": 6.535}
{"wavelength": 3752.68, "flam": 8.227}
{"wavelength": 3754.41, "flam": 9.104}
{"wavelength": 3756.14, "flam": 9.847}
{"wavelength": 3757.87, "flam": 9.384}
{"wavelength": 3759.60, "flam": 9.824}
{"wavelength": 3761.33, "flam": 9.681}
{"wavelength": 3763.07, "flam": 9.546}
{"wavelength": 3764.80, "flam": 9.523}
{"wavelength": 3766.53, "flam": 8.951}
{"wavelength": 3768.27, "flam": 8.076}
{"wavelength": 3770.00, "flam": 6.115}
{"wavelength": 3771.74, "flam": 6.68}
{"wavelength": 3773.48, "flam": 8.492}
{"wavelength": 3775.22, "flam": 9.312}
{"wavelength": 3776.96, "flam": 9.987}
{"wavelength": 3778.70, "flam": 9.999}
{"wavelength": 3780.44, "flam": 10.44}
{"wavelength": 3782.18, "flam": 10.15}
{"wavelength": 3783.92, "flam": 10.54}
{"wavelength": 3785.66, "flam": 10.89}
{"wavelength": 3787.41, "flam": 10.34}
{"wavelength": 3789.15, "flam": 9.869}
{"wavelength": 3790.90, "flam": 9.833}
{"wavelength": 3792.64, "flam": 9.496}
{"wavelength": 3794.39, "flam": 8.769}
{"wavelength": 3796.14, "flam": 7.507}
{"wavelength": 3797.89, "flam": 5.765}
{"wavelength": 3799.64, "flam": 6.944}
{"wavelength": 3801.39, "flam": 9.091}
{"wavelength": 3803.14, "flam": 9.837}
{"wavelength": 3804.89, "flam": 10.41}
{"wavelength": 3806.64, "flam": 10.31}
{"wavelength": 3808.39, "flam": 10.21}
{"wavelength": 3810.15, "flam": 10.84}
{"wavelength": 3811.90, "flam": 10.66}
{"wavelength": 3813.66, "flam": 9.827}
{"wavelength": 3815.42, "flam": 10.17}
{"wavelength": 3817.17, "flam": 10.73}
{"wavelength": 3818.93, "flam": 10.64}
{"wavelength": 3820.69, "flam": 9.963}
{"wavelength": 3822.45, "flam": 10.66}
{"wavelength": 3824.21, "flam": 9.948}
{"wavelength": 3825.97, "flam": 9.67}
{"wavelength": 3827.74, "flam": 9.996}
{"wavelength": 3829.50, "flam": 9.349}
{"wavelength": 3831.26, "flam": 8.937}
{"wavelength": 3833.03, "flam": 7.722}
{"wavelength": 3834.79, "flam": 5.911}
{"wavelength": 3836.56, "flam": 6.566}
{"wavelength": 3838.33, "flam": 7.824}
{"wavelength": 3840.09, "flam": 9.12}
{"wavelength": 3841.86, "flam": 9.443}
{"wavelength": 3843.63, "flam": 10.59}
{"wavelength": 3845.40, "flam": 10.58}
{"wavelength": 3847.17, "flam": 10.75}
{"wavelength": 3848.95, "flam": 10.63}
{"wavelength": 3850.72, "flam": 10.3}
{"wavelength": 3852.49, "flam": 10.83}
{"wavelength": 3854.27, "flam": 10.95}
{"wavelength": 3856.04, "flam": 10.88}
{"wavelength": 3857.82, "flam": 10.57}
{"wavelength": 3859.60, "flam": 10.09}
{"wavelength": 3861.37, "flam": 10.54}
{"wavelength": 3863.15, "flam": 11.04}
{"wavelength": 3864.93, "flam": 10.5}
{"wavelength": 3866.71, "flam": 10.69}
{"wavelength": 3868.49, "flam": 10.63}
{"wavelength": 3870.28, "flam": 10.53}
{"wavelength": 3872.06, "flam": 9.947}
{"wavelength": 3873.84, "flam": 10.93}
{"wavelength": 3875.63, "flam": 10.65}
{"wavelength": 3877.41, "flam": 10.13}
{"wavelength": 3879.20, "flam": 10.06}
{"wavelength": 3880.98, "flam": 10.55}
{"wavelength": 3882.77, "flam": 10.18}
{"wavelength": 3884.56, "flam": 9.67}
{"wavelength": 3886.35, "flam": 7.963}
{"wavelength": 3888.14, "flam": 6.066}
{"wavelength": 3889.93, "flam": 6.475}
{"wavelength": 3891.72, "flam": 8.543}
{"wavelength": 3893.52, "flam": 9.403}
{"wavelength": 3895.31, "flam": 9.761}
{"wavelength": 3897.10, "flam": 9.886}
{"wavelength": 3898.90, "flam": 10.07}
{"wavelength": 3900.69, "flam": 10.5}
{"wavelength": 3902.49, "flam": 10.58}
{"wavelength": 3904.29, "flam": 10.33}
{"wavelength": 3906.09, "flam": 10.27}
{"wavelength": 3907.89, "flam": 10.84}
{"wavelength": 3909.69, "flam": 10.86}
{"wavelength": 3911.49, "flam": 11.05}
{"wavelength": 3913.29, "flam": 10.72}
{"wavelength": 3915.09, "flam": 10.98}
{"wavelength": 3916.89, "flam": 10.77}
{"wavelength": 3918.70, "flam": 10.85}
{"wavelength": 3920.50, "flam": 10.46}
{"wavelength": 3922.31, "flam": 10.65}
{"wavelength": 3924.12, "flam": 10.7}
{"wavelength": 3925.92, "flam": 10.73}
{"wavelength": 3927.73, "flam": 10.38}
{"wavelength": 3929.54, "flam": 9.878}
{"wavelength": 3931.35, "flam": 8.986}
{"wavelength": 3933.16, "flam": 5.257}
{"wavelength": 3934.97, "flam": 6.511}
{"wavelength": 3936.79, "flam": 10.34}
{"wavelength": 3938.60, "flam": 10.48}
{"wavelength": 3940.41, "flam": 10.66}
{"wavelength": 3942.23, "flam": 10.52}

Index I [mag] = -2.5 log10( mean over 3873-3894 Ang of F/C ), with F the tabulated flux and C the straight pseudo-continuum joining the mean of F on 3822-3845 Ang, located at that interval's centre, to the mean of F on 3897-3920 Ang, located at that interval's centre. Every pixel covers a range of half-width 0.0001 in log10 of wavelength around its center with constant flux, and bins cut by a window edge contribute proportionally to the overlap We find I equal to 0.09 mag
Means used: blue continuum 8.91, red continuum 10.6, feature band 9.21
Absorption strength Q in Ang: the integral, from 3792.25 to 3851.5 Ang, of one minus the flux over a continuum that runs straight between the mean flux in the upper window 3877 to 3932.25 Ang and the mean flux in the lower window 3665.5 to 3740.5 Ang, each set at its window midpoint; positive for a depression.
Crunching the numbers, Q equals -2.4 Ang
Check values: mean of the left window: 7.7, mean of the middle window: 9.39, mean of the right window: 9.95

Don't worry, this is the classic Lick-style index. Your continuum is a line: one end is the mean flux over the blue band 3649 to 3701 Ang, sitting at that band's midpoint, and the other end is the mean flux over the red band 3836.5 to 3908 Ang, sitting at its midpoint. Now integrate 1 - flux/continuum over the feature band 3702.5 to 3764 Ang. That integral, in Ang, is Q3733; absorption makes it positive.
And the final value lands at 2.2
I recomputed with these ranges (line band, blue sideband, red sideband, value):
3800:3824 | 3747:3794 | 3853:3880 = -0.05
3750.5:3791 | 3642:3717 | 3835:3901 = -0.06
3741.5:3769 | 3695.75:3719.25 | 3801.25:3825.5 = 0.01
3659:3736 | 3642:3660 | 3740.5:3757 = 0.07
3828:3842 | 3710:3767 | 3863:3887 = 0.19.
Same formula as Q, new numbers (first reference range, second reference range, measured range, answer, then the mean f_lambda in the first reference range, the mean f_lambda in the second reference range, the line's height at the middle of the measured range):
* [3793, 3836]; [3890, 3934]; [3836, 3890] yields -1.46 Ang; 9.31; 10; 9.67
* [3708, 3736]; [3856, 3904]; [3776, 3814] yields -3.80 Ang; 7.79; 9.87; 8.75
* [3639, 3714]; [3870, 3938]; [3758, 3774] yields -0.10 Ang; 7.71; 9.8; 8.53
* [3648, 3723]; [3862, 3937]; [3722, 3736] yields 0.40 Ang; 7.72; 9.88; 8.16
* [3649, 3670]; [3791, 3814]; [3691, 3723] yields 3.64 Ang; 8.18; 9.21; 8.53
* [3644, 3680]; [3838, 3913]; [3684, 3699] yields 1.55 Ang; 8.02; 10.1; 8.3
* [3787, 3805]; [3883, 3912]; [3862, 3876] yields -1.96 Ang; 8.8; 9.51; 9.31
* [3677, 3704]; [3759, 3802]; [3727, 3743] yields -0.03 Ang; 7.49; 9.03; 8.25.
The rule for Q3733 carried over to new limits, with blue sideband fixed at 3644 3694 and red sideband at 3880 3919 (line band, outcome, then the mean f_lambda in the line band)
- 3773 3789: -2.26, 10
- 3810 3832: -2.28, 10.1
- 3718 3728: 0.56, 7.84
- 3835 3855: -0.61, 9.64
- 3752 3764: -1.09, 9.39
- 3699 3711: 0.87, 7.56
